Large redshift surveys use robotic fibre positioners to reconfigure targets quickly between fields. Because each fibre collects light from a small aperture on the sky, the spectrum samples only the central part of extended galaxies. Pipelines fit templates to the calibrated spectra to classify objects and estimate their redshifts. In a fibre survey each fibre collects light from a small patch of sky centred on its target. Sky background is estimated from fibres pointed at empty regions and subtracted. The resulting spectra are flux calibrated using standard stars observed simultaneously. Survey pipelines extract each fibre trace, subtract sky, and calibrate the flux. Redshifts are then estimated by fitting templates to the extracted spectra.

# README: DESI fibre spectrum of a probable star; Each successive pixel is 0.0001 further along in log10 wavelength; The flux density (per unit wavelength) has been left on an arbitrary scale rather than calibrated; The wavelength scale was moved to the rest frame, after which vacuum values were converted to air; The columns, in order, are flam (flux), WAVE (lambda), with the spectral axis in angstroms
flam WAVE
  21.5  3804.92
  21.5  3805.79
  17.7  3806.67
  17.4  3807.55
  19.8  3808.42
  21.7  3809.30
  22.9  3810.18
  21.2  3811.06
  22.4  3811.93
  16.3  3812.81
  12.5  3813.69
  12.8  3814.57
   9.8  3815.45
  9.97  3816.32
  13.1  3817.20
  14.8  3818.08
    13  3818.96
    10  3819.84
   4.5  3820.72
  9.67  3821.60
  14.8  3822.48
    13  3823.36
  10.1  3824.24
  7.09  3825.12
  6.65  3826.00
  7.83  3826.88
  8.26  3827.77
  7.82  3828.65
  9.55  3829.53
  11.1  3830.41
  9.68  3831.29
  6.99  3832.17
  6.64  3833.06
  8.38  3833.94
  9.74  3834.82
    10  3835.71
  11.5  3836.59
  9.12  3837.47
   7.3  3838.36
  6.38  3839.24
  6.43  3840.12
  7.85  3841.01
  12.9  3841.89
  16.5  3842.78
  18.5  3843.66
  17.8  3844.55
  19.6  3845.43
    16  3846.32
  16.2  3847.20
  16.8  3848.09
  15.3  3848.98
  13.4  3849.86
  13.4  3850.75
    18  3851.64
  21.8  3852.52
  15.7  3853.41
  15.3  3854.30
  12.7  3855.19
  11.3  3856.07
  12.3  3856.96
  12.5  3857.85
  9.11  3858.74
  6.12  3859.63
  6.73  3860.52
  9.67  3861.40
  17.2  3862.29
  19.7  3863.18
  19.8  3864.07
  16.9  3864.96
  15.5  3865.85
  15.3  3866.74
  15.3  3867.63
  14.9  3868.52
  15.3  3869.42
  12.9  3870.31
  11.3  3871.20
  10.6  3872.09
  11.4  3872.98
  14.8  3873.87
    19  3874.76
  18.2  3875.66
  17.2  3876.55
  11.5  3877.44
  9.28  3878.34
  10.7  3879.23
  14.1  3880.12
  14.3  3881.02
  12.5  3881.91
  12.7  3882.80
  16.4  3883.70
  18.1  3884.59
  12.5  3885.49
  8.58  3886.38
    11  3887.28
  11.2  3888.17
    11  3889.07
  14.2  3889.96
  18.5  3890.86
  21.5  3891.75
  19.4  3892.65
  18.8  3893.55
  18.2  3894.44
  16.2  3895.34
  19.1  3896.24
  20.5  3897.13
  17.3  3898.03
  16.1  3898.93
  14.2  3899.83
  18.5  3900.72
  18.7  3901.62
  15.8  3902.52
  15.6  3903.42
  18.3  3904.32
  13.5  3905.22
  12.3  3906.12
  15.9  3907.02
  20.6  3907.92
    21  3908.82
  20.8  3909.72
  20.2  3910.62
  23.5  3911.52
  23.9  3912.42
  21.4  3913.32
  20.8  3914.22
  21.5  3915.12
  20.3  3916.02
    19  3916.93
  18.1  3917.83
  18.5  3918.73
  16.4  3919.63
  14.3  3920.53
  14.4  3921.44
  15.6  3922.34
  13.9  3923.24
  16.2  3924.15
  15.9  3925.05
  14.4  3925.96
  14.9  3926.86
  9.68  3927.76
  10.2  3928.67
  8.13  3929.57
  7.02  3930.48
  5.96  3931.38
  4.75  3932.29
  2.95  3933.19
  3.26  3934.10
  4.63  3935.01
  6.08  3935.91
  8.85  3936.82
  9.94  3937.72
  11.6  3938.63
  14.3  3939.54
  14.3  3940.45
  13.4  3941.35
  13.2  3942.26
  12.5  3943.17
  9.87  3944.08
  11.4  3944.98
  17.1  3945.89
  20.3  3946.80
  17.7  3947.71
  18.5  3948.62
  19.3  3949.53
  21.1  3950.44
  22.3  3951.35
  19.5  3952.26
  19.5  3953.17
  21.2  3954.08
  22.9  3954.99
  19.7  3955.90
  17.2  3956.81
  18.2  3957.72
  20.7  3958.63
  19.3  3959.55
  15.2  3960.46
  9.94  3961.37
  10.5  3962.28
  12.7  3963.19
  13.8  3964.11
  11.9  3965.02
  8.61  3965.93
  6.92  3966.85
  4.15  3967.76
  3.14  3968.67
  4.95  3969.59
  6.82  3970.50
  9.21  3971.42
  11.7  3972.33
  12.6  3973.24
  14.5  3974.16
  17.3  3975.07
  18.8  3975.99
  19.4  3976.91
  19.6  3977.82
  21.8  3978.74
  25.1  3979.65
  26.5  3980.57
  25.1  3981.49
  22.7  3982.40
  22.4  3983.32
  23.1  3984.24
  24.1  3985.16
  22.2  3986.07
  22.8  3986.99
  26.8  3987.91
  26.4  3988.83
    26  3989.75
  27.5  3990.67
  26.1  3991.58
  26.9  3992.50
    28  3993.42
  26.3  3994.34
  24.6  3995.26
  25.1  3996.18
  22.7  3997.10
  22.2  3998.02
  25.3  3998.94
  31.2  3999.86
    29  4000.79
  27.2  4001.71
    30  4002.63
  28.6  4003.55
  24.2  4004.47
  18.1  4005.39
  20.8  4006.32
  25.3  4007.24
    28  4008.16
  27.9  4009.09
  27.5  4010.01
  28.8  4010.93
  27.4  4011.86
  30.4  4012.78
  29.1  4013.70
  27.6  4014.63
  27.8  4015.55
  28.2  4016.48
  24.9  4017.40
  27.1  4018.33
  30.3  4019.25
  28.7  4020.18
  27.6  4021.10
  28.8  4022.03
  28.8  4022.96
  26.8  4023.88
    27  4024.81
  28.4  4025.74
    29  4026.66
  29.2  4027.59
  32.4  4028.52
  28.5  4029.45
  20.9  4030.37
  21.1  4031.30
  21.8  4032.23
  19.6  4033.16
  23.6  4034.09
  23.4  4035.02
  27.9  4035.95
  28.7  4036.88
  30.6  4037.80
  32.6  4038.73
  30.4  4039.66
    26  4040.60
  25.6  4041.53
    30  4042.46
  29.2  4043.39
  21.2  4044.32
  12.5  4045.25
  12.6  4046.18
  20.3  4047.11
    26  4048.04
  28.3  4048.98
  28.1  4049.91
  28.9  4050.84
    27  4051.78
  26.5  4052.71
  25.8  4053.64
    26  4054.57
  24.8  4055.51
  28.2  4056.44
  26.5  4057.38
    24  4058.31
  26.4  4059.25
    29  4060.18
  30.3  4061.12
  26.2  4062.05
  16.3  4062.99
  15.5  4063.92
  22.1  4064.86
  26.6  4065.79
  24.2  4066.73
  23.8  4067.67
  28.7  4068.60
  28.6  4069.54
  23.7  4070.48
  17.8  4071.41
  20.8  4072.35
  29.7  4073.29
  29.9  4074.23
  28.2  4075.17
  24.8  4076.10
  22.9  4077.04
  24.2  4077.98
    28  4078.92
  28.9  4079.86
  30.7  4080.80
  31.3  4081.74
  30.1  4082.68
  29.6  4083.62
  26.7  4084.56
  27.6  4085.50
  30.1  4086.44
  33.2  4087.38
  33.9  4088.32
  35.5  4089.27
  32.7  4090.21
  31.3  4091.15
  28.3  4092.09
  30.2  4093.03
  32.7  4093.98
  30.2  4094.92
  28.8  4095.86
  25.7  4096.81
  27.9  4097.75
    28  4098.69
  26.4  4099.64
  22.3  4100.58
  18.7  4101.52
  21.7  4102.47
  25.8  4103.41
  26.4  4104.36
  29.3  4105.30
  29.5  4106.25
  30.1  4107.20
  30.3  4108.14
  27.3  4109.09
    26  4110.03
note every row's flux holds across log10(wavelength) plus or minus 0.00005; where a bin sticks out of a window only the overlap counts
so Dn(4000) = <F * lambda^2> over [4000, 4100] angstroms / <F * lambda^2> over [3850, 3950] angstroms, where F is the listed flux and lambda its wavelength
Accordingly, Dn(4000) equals 2.0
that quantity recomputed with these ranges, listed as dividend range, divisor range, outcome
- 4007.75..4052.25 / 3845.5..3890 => 2.07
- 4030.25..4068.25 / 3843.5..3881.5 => 1.89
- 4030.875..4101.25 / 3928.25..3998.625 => 1.69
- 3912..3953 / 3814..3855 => 1.27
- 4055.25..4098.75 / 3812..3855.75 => 2.58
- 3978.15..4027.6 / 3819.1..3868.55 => 2.34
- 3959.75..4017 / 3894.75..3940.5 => 1.49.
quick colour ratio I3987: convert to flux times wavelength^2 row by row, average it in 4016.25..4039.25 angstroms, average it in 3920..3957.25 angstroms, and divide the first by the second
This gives 2.07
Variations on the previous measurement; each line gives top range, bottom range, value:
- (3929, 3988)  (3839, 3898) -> 1.08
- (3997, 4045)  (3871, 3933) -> 1.84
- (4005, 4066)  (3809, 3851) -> 2.37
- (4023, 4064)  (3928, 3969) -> 2.07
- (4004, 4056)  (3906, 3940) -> 1.94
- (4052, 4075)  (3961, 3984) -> 1.81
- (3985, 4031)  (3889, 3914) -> 1.55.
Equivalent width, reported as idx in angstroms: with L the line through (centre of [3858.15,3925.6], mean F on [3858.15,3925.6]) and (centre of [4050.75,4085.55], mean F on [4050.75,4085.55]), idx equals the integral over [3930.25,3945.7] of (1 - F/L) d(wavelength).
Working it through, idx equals 7.8 angstroms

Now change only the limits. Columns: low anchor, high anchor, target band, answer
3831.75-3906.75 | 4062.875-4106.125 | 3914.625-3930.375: 1.9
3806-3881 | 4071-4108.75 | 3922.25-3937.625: 7.5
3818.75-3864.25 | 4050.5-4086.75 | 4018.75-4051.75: -3.0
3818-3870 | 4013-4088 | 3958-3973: 7.1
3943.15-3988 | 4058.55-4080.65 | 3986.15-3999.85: -4.7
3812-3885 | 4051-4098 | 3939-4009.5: 5.2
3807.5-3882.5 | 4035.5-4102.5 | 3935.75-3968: 7.6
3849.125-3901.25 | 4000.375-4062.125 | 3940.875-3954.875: 2.0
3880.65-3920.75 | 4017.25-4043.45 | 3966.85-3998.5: 4.9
